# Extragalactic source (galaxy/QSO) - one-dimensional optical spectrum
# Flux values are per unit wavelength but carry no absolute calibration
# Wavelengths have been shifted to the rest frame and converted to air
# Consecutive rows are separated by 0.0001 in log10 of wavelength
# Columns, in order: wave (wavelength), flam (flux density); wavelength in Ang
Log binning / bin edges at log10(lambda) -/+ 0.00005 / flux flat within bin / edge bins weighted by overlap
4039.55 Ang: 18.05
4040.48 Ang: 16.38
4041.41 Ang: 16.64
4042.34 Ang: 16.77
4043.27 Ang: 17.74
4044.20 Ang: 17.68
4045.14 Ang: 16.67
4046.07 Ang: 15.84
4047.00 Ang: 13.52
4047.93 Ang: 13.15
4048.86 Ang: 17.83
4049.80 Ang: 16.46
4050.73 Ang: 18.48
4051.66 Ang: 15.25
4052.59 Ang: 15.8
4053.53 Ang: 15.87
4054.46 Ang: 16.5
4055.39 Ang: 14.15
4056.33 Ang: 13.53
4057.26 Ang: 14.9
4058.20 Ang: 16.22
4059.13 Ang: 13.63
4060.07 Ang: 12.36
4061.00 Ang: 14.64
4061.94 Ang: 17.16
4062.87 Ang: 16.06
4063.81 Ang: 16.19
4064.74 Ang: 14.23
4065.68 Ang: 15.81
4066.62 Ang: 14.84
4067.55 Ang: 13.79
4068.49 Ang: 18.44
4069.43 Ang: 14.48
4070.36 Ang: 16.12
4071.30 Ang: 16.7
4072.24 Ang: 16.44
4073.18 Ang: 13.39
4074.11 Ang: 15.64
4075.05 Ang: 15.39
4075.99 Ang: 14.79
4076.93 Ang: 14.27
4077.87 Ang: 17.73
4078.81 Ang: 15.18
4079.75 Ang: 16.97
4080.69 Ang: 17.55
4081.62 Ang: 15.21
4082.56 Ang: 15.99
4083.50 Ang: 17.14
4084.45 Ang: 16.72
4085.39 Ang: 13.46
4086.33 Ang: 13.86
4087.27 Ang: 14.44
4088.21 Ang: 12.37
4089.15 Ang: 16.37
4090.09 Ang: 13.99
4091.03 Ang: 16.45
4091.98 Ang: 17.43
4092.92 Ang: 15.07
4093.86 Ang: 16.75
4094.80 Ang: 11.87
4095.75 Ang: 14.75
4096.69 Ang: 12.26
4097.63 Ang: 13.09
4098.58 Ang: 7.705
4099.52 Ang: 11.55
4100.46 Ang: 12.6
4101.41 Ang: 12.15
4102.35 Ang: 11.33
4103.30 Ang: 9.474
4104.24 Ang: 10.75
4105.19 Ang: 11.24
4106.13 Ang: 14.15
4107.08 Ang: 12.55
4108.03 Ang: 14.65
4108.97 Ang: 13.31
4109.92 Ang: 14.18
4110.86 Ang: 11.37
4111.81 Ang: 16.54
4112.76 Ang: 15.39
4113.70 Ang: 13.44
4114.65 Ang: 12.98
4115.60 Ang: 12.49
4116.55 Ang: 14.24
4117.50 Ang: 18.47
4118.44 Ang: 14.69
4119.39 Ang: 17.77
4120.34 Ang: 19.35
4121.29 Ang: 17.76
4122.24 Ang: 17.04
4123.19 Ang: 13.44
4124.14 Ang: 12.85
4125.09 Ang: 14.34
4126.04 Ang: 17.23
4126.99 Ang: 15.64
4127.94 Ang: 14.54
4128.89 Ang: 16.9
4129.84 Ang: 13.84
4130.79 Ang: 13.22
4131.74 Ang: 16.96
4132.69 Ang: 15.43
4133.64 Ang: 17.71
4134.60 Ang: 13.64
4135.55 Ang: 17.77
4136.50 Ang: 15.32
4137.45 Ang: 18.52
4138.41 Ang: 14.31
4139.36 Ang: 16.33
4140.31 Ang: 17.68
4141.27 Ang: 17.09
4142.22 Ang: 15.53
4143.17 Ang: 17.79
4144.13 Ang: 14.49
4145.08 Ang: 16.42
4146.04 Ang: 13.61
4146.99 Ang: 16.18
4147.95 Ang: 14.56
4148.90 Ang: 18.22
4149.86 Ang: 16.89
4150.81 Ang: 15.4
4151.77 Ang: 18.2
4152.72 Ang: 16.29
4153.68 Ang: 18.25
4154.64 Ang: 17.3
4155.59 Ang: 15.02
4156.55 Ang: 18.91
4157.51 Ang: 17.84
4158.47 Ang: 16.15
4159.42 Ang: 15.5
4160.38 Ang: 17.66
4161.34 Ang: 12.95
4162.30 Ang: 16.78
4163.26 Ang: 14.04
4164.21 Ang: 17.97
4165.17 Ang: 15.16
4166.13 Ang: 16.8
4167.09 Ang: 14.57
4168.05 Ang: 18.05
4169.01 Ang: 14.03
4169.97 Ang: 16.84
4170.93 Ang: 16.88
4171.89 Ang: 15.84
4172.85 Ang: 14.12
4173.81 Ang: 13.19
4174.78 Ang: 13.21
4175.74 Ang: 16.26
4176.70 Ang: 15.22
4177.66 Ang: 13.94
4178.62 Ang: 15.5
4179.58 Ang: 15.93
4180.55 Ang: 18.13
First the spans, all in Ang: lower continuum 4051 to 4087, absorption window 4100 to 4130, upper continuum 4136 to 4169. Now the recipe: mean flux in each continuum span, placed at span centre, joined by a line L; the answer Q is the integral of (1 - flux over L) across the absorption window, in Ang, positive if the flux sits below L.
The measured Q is 3.1 Ang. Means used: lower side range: 15.4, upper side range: 16.3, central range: 14.3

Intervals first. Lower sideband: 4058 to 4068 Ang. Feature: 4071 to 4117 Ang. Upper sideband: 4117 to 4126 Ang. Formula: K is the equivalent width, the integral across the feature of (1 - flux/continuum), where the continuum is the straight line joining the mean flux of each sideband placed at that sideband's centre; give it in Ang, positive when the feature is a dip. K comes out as 4.3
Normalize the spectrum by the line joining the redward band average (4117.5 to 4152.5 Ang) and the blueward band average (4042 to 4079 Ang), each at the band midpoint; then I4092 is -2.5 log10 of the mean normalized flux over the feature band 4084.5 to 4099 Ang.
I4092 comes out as 0.12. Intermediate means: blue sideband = 15.6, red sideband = 16.1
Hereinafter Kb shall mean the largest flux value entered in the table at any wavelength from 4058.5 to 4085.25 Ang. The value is 18.44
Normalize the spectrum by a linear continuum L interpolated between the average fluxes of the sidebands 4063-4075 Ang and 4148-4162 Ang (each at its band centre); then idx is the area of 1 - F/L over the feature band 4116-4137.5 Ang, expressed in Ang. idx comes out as 0.6 Ang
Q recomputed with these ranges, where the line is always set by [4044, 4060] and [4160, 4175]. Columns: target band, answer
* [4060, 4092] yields 0.03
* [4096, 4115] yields 3.61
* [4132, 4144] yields -0.67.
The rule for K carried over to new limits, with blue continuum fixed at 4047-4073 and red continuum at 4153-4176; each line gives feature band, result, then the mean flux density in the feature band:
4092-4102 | 1.71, 13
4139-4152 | -0.33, 16.3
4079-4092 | 0.07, 15.5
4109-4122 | 0.40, 15.2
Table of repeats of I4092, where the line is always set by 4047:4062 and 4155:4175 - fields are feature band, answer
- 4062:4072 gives -0.029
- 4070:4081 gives -0.031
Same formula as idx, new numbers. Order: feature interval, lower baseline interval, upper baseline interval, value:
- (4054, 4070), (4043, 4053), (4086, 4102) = 0.3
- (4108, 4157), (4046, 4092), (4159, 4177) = -0.9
